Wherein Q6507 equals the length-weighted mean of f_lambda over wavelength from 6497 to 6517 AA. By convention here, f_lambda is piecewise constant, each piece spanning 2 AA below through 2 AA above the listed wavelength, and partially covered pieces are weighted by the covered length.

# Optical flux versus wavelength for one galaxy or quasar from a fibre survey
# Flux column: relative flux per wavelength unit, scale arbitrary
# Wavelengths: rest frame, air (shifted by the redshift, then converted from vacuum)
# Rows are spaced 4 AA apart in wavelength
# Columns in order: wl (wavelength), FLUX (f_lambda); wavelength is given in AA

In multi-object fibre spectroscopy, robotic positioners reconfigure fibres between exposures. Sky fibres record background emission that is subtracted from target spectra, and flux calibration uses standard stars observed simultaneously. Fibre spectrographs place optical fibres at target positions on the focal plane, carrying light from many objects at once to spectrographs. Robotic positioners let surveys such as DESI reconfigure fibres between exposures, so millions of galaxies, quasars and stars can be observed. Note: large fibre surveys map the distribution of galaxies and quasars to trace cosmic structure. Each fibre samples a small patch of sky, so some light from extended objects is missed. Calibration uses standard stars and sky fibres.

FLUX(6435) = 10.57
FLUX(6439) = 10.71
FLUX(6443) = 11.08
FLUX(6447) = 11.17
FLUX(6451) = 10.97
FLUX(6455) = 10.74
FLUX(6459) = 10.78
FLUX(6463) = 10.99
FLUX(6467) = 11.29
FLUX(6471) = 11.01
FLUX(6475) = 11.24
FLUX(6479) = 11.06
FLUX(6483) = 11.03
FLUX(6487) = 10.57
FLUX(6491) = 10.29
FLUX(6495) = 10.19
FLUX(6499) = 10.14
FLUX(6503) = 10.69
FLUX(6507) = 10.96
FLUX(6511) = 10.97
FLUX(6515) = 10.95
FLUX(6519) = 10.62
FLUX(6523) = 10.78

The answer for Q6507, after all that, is 10.7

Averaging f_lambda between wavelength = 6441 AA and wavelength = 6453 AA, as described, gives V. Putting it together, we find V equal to 11.1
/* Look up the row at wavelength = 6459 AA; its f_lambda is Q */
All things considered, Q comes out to 10.78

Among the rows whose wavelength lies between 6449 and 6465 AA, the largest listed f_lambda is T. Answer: 10.99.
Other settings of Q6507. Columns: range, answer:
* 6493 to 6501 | 10.2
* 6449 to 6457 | 10.9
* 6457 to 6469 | 11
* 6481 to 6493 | 10.6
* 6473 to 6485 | 11.1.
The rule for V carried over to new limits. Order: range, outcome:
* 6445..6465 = 10.9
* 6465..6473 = 11.1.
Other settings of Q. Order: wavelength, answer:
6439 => 10.71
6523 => 10.78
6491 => 10.29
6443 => 11.08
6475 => 11.24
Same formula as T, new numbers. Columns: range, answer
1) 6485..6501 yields 10.57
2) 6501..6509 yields 10.96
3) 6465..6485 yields 11.29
